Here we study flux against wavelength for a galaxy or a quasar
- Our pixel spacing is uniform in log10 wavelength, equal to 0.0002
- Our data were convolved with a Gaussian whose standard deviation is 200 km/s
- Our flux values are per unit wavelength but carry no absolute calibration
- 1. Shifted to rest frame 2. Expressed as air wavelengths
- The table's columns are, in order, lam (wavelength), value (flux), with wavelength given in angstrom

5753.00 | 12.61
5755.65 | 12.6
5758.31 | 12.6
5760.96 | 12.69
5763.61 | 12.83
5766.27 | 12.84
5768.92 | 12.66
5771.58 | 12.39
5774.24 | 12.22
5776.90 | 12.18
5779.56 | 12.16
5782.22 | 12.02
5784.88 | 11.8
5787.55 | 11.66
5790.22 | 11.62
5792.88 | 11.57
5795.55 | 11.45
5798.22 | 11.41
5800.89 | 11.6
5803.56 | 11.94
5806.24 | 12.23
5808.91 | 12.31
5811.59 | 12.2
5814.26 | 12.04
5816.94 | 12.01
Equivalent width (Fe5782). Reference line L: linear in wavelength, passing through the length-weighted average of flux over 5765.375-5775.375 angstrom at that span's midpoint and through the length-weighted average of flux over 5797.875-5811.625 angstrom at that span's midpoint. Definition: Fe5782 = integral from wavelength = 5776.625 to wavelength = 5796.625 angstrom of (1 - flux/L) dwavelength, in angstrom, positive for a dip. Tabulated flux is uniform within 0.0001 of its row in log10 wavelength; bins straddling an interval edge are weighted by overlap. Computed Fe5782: 0.8 angstrom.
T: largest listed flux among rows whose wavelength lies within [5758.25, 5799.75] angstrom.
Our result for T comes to 12.84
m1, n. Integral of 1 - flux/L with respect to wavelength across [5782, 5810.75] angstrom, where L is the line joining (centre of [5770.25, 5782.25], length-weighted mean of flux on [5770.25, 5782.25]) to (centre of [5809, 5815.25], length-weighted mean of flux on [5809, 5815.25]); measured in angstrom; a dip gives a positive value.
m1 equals 1.0 angstrom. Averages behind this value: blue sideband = 12.2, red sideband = 12.2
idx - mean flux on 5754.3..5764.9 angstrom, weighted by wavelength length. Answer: 12.7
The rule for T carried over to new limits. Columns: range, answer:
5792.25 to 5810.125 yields 12.31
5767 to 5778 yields 12.66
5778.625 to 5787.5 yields 12.16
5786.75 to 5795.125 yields 11.66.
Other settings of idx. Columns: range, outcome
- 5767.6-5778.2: 12.4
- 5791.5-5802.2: 11.5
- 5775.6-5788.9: 12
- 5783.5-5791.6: 11.7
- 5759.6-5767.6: 12.8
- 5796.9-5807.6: 11.8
